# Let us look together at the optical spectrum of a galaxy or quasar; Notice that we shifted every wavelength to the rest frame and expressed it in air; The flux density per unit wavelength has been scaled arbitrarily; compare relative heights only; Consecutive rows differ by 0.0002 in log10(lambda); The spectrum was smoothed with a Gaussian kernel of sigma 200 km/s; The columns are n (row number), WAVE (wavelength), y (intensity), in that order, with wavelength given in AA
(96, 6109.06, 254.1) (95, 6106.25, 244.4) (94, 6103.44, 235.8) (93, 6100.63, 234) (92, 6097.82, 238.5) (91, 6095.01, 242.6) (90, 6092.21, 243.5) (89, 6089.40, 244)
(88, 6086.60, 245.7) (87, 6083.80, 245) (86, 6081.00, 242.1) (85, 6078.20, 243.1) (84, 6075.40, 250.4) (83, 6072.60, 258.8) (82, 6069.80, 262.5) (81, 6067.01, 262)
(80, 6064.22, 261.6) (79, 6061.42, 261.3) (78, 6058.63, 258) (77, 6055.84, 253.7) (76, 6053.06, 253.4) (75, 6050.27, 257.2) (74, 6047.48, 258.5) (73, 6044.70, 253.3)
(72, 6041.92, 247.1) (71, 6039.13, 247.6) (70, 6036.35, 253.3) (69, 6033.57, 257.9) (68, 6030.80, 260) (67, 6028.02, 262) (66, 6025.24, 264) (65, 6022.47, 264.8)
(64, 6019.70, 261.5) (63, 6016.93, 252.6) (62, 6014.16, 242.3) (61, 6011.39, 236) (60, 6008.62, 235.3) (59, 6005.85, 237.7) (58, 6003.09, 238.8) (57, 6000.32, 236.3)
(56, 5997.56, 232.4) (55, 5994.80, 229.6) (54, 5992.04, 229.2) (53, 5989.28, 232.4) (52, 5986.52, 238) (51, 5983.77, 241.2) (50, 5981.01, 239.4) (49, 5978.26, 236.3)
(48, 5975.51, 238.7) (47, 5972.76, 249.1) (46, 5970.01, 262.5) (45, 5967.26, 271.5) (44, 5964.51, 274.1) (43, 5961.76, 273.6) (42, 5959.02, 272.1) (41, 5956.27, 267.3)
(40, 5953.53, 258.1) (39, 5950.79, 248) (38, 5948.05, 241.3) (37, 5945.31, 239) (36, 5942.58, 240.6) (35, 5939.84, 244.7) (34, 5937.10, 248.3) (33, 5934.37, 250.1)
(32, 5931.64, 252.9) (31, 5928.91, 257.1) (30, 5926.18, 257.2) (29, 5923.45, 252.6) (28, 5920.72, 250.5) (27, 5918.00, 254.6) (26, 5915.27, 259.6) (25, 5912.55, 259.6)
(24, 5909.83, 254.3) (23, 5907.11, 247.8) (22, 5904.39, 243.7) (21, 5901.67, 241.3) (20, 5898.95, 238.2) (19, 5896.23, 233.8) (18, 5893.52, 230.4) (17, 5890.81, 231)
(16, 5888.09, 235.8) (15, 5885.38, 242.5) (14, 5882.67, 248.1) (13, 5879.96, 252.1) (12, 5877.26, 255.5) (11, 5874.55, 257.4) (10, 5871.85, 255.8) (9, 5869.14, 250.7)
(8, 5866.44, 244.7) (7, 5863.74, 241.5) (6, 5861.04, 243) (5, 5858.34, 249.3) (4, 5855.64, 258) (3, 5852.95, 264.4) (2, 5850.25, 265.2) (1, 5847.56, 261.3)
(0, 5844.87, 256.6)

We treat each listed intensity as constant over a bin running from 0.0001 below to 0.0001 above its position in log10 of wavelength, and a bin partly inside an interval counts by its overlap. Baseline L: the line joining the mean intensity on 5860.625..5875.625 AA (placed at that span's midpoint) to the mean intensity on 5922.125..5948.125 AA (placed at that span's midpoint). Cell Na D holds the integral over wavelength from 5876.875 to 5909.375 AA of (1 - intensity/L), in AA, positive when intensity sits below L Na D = 1.0 AA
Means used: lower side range 249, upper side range 249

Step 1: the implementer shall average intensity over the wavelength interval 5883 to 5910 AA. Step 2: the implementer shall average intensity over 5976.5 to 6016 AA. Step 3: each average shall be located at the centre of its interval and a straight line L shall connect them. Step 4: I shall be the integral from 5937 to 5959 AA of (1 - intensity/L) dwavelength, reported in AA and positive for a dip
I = -1.1 AA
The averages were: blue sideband 240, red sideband 236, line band 250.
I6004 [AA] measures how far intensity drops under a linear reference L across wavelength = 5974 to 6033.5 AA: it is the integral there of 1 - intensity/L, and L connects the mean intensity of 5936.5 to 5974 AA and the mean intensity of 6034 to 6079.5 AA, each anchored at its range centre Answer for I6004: 2.9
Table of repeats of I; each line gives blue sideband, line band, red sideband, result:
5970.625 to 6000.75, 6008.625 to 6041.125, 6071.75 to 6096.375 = -1.8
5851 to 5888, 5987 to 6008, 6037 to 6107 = 1.4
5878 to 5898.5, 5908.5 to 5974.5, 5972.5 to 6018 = -4.7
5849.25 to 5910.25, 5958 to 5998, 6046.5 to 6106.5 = 0.0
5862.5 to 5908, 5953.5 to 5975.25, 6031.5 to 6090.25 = -1.5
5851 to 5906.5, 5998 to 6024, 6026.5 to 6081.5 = 0.9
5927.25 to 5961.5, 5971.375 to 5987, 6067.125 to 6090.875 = 0.7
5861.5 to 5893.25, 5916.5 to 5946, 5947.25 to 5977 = 0.6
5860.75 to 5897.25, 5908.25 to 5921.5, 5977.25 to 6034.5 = -0.6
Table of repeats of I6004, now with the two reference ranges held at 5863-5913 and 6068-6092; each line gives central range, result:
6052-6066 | -0.5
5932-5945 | 0.0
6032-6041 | -0.2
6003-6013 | 0.4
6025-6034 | -0.5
